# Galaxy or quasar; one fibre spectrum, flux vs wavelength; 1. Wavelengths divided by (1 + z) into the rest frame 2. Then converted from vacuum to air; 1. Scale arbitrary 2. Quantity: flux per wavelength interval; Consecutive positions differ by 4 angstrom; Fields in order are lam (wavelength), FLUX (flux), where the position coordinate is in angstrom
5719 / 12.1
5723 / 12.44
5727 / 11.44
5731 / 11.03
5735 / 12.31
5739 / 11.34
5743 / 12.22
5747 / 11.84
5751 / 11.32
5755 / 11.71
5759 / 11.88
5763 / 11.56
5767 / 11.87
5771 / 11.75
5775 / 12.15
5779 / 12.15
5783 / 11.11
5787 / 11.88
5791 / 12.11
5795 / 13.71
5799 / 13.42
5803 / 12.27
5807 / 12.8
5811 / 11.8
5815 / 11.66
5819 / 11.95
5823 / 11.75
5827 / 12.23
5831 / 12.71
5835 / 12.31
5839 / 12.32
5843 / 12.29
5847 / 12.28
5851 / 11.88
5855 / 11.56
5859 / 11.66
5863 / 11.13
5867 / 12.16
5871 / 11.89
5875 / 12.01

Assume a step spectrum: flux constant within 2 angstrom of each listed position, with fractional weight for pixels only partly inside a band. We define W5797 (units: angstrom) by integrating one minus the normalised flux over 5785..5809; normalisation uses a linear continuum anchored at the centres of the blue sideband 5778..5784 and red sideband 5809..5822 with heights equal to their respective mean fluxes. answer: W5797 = -2.0 angstrom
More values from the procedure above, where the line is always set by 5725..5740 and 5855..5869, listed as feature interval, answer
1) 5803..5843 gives -2.0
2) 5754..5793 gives -0.8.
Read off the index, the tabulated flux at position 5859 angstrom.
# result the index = 11.66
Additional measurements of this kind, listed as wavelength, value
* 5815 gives 11.66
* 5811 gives 11.8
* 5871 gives 11.89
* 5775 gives 12.15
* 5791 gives 12.11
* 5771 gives 11.75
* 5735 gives 12.31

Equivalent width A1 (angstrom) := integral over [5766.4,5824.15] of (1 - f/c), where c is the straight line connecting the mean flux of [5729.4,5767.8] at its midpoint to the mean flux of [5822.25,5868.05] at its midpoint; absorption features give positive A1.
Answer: -1.5 angstrom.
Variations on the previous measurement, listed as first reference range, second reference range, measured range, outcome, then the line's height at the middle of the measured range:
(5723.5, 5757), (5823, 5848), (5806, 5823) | 0.3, 12.2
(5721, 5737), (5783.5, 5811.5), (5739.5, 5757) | 0.4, 12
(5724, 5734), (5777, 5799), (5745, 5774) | 0.4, 11.9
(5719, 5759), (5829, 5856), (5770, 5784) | 0.1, 11.9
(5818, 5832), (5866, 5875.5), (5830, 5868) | 0.2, 12.1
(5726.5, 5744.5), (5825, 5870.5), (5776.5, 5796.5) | -0.5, 11.8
